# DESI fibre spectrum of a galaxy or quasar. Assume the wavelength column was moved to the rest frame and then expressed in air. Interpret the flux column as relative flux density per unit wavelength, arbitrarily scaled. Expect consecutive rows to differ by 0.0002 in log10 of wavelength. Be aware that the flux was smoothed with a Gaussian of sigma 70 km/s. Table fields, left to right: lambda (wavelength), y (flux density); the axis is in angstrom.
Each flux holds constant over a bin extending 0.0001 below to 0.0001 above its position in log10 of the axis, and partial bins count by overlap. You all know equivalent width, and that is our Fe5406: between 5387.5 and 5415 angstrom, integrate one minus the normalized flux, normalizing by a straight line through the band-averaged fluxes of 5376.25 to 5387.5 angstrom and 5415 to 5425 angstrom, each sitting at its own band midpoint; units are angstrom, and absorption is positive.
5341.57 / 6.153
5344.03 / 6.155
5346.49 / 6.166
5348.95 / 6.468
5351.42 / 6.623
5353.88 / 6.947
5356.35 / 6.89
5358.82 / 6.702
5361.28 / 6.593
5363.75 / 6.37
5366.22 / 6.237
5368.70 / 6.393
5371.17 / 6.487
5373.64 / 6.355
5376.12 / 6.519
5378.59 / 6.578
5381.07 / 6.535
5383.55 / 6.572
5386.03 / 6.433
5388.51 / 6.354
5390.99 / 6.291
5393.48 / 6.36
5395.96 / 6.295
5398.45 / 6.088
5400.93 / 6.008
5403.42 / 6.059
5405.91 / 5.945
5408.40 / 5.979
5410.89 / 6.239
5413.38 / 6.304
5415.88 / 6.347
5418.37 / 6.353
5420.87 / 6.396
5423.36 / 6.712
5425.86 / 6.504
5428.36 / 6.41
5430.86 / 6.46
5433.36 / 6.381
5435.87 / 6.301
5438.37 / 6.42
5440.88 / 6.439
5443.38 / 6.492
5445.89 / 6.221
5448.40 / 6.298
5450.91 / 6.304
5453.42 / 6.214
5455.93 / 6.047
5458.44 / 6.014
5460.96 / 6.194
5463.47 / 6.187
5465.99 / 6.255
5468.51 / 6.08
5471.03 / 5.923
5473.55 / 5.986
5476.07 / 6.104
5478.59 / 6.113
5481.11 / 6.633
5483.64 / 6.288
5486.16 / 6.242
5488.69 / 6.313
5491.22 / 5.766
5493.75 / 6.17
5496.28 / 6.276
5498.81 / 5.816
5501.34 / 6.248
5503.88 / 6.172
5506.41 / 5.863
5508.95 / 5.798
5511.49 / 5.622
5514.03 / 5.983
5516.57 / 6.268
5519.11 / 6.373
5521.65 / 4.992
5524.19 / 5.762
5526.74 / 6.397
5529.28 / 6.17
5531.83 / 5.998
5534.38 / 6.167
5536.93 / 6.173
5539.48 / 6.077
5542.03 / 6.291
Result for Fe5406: 1.35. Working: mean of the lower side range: 6.53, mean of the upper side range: 6.46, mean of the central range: 6.17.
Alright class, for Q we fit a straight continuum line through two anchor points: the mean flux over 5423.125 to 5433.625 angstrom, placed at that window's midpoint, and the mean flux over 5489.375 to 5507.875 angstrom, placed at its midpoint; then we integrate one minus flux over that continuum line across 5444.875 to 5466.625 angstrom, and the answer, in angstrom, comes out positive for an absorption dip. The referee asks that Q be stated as 0.42 angstrom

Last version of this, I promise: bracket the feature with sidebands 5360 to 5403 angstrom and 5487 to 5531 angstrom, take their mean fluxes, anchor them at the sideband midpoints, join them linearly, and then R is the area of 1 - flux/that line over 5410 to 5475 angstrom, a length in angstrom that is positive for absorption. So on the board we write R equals -0.9 angstrom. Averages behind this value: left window 6.38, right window 6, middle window 6.29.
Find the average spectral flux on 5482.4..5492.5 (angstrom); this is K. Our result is 6.15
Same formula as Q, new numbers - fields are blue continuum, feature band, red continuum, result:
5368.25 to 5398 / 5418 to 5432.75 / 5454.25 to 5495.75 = -0.42 angstrom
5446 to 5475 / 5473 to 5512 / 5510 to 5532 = -0.39 angstrom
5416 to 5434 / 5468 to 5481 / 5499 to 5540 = 0.26 angstrom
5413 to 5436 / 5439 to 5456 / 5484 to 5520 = 0.03 angstrom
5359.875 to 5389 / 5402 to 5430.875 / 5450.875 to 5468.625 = 0.04 angstrom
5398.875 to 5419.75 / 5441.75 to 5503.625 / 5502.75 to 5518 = -1.52 angstrom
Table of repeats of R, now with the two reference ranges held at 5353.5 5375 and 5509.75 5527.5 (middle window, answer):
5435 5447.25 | -0.3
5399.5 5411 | 0.6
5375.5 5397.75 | 0.1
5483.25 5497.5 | -0.4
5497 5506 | -0.2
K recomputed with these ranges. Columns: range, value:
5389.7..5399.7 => 6.26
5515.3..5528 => 5.96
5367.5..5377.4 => 6.44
